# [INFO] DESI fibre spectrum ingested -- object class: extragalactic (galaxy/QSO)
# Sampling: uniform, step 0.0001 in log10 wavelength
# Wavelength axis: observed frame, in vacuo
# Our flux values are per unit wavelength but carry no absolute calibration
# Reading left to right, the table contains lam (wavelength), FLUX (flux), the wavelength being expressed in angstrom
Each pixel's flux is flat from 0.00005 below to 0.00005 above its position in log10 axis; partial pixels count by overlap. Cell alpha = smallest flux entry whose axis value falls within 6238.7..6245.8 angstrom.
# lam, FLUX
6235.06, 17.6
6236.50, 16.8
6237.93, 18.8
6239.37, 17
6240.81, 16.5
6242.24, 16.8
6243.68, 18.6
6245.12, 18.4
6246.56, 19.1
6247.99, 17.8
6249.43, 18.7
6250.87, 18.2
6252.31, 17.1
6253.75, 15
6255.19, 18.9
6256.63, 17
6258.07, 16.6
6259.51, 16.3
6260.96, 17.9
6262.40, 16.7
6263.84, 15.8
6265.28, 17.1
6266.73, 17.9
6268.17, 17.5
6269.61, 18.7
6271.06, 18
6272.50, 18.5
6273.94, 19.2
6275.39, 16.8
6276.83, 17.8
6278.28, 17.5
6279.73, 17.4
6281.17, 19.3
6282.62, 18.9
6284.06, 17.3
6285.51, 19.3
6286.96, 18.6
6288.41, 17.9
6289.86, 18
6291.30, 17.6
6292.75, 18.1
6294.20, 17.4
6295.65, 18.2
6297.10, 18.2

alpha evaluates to 16.5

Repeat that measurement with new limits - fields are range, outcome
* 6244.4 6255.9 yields 15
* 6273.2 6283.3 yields 16.8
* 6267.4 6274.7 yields 17.5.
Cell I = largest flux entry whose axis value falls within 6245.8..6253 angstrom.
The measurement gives 19.1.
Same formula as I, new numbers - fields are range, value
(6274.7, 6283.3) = 19.3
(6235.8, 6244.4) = 18.8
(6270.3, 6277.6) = 19.2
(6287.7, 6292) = 18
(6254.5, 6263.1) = 18.9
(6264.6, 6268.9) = 17.9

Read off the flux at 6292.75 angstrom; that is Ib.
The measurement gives 18.1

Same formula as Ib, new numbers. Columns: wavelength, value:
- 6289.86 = 18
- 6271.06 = 18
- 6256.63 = 17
